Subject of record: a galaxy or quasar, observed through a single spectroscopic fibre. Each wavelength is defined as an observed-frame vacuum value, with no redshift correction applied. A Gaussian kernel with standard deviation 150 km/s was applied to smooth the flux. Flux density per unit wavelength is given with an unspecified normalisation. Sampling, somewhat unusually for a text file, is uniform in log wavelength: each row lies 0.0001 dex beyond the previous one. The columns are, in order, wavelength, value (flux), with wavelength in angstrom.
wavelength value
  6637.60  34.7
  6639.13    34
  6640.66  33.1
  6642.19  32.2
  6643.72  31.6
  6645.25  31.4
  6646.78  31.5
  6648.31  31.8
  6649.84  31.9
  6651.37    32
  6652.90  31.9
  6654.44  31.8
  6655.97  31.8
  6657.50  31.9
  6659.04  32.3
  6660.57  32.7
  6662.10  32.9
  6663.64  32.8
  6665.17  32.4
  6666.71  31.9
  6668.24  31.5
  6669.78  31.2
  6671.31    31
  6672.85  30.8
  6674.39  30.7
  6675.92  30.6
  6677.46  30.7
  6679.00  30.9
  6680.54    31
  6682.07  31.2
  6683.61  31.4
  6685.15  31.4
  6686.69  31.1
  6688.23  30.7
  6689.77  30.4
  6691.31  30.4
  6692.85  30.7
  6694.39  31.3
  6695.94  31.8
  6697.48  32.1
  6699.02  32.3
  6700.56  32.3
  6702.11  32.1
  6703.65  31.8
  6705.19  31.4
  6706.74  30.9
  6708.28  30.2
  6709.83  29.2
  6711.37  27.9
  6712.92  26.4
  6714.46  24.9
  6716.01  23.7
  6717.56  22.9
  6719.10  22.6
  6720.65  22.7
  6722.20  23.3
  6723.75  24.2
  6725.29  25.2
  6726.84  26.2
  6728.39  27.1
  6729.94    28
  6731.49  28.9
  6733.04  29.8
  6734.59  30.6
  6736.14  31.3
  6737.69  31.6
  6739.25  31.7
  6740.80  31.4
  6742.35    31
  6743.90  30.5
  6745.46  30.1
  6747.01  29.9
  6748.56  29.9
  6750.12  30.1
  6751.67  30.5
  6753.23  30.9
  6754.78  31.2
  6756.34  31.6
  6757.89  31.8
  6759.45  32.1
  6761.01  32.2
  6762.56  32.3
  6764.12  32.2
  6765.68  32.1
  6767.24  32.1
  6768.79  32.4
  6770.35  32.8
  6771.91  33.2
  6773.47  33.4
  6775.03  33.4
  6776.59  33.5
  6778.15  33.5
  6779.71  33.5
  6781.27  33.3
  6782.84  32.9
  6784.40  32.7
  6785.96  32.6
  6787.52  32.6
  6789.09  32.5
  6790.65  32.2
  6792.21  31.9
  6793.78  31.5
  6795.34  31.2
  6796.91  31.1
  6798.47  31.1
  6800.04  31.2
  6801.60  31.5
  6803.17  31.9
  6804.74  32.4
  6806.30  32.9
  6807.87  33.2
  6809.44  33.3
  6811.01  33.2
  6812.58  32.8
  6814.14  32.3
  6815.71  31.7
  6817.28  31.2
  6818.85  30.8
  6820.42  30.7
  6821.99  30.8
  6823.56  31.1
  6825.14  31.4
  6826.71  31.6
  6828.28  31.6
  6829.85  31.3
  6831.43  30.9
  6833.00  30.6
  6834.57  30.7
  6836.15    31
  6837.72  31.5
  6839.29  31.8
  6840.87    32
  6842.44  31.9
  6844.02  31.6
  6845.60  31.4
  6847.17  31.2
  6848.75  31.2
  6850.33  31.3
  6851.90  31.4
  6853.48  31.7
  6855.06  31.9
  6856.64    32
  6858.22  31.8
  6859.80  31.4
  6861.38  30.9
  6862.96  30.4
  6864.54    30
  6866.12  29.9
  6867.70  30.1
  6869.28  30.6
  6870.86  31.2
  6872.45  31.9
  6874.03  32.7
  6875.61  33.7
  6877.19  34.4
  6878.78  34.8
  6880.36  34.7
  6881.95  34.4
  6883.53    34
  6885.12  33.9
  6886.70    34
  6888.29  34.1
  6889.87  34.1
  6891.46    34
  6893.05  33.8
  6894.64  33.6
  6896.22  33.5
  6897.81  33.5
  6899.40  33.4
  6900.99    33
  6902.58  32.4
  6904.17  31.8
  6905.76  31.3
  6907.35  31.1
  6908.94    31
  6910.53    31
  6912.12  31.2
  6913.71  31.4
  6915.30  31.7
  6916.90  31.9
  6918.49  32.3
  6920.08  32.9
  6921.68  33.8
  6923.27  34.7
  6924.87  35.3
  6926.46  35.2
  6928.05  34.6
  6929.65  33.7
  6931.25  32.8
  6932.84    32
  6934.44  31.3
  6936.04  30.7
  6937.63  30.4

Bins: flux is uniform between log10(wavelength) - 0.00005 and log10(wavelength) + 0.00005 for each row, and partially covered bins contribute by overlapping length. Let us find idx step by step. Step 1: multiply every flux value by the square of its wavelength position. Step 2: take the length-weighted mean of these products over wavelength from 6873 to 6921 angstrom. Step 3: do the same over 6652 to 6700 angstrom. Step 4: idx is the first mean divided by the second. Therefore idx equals 1.12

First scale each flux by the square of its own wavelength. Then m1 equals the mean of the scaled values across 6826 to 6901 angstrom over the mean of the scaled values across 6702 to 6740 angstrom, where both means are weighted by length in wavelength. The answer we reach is 1.21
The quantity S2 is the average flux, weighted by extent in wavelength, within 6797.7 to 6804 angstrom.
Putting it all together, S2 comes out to 31.4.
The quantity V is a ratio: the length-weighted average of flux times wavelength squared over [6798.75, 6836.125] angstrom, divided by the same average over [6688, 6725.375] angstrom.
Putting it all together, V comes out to 1.15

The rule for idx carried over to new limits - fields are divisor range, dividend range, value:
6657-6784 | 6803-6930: 1.10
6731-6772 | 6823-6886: 1.05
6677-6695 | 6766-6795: 1.09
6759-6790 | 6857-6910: 1.03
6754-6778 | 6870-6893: 1.07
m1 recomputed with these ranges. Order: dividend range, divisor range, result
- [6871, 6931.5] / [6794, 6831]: 1.07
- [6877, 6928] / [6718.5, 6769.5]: 1.17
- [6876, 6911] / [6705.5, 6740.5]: 1.28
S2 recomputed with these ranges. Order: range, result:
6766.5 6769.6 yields 32.3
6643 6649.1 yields 31.6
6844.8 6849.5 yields 31.3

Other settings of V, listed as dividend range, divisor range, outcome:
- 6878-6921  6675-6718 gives 1.16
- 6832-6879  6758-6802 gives 1.00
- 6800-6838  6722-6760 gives 1.09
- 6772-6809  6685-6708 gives 1.06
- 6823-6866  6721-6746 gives 1.13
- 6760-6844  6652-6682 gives 1.06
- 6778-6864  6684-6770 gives 1.10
